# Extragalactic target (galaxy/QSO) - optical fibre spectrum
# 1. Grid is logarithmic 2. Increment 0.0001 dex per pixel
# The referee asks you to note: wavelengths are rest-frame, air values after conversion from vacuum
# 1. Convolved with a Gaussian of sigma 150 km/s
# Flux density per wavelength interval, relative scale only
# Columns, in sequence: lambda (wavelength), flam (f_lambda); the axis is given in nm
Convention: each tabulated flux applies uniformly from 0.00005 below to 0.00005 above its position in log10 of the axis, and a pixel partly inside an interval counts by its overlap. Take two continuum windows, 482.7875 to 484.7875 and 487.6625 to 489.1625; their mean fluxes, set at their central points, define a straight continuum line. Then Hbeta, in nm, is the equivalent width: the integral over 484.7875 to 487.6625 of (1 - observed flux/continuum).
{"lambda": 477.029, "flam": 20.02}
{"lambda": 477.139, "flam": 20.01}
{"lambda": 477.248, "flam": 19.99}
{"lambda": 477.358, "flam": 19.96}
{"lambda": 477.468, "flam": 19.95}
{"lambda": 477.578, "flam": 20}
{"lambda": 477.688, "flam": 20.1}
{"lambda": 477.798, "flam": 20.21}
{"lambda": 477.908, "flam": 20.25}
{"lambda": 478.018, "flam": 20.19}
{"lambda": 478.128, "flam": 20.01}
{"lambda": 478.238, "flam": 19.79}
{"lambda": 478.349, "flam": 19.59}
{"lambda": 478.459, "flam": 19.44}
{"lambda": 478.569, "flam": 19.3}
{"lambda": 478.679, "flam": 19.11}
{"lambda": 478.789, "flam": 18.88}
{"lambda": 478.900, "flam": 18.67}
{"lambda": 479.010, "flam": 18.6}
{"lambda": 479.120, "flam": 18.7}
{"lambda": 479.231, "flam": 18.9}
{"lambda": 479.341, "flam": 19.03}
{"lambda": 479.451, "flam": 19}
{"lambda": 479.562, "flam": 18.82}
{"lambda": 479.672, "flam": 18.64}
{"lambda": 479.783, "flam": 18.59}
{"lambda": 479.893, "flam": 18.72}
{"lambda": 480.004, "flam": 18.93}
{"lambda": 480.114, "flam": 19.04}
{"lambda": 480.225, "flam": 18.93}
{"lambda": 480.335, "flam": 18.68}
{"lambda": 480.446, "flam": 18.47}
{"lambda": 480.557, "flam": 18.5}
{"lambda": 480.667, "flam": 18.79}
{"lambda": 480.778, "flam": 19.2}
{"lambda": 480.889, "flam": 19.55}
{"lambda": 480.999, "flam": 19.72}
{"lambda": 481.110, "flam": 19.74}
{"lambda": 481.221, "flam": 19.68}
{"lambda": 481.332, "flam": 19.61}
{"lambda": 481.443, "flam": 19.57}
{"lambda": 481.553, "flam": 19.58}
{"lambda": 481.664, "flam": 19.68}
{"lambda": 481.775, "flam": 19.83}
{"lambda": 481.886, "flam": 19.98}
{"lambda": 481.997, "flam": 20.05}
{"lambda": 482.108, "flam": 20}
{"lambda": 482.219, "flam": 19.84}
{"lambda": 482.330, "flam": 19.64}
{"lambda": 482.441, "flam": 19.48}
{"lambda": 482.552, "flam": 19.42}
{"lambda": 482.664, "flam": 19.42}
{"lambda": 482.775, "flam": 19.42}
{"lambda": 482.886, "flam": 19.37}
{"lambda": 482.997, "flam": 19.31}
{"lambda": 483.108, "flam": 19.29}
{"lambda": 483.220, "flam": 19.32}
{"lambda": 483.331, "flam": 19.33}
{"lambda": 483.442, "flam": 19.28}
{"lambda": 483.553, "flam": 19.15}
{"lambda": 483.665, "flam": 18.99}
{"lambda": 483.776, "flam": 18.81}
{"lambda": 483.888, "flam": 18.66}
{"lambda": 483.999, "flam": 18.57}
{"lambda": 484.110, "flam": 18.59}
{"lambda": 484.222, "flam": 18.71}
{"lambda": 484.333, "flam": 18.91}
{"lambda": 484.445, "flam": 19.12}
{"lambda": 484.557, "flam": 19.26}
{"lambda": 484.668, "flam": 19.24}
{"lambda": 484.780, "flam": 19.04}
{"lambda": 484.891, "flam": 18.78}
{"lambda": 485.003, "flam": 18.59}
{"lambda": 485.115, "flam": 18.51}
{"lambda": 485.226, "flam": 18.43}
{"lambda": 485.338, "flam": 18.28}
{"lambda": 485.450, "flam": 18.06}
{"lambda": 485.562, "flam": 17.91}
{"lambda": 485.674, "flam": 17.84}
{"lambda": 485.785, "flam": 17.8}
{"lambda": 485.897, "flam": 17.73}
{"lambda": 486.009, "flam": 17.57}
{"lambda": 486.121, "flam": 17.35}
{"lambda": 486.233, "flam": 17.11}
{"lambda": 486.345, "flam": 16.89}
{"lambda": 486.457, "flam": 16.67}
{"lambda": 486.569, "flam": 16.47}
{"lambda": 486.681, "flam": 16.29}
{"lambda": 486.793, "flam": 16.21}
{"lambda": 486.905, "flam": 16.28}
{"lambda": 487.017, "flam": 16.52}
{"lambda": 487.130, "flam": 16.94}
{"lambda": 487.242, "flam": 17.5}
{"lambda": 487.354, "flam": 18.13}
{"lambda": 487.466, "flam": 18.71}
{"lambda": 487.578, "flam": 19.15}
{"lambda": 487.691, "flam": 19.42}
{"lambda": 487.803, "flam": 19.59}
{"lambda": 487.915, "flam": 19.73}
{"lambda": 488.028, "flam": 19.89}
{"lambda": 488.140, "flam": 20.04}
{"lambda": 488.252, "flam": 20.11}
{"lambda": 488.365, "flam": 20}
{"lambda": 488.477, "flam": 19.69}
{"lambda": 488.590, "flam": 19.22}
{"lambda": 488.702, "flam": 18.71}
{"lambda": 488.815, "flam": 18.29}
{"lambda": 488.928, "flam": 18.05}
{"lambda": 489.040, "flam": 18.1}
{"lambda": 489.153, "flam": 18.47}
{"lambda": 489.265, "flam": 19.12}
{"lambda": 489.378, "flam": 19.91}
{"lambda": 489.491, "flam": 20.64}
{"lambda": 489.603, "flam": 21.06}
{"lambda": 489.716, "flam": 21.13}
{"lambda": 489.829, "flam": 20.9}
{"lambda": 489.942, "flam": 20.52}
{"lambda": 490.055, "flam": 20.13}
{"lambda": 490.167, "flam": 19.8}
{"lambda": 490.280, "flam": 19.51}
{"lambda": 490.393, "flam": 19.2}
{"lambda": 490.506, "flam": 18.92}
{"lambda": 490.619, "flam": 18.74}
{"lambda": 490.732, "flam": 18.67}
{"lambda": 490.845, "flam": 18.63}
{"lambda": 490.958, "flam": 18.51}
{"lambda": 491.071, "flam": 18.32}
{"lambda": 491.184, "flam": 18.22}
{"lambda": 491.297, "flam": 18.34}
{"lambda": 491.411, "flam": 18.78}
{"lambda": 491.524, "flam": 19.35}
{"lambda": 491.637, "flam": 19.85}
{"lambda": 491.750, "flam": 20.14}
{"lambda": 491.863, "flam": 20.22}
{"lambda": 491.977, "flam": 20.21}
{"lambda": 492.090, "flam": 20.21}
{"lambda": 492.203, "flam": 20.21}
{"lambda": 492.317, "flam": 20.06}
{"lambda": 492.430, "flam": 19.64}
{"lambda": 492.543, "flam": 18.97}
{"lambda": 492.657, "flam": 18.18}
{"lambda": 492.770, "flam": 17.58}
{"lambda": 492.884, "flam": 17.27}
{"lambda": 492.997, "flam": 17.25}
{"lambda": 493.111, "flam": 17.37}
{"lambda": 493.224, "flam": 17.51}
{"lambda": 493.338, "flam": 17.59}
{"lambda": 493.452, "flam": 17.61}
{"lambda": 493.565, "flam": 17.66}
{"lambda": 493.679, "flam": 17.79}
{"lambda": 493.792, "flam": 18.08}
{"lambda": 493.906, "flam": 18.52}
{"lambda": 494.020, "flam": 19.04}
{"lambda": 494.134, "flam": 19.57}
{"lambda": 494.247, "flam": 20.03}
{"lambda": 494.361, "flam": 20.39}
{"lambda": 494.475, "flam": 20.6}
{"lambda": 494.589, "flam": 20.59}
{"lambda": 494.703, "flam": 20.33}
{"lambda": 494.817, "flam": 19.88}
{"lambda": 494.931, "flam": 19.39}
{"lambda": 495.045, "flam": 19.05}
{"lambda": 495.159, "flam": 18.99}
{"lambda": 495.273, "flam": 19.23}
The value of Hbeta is 0.230 nm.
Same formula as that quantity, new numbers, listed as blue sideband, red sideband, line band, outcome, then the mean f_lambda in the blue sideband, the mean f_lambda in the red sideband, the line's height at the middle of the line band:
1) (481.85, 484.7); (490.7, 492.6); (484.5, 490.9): 0.21 nm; 19.3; 19.3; 19.3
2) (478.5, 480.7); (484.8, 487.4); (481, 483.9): -0.20 nm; 18.8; 17.5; 18.2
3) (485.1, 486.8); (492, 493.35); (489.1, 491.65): -0.17 nm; 17.5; 18.6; 18.2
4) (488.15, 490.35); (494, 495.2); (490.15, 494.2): 0.20 nm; 19.7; 19.8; 19.8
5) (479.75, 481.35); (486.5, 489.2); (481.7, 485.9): -0.06 nm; 19.1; 18.4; 18.8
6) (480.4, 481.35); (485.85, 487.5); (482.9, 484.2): -0.06 nm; 19.2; 17.1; 18.2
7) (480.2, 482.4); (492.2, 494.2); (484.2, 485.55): 0.03 nm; 19.5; 18.3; 19.1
